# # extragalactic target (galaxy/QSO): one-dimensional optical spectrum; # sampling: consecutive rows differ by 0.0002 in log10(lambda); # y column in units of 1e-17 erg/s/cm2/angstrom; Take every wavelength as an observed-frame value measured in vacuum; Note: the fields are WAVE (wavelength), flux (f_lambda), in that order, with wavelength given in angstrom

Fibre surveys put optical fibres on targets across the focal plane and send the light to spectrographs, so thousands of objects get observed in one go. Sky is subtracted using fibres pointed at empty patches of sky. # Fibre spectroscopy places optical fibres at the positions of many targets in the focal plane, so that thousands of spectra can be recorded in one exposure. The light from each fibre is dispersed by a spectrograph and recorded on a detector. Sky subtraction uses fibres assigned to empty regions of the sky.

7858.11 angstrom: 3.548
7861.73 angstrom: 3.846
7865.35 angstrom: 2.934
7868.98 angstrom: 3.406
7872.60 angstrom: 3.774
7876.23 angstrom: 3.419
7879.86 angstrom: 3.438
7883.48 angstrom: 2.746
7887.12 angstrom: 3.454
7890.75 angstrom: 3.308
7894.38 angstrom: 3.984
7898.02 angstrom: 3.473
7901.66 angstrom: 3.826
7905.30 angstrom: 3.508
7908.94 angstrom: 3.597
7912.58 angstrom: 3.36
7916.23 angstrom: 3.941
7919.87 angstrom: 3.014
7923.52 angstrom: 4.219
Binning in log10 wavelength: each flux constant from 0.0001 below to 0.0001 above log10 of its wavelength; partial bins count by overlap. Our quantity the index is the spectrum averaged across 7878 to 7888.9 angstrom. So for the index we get 3.21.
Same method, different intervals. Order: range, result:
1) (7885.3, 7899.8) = 3.55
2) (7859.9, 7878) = 3.48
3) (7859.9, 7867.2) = 3.39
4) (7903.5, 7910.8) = 3.55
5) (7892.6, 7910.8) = 3.68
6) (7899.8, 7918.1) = 3.64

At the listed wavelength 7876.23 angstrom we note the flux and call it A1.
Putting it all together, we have 3.419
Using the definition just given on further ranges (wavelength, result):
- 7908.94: 3.597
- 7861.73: 3.846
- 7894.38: 3.984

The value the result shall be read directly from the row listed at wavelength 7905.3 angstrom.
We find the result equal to 3.508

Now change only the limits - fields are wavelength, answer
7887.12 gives 3.454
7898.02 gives 3.473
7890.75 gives 3.308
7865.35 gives 2.934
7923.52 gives 4.219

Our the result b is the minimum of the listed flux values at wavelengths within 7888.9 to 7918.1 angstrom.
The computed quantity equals 3.308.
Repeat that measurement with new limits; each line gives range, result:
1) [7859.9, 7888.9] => 2.746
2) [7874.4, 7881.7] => 3.419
